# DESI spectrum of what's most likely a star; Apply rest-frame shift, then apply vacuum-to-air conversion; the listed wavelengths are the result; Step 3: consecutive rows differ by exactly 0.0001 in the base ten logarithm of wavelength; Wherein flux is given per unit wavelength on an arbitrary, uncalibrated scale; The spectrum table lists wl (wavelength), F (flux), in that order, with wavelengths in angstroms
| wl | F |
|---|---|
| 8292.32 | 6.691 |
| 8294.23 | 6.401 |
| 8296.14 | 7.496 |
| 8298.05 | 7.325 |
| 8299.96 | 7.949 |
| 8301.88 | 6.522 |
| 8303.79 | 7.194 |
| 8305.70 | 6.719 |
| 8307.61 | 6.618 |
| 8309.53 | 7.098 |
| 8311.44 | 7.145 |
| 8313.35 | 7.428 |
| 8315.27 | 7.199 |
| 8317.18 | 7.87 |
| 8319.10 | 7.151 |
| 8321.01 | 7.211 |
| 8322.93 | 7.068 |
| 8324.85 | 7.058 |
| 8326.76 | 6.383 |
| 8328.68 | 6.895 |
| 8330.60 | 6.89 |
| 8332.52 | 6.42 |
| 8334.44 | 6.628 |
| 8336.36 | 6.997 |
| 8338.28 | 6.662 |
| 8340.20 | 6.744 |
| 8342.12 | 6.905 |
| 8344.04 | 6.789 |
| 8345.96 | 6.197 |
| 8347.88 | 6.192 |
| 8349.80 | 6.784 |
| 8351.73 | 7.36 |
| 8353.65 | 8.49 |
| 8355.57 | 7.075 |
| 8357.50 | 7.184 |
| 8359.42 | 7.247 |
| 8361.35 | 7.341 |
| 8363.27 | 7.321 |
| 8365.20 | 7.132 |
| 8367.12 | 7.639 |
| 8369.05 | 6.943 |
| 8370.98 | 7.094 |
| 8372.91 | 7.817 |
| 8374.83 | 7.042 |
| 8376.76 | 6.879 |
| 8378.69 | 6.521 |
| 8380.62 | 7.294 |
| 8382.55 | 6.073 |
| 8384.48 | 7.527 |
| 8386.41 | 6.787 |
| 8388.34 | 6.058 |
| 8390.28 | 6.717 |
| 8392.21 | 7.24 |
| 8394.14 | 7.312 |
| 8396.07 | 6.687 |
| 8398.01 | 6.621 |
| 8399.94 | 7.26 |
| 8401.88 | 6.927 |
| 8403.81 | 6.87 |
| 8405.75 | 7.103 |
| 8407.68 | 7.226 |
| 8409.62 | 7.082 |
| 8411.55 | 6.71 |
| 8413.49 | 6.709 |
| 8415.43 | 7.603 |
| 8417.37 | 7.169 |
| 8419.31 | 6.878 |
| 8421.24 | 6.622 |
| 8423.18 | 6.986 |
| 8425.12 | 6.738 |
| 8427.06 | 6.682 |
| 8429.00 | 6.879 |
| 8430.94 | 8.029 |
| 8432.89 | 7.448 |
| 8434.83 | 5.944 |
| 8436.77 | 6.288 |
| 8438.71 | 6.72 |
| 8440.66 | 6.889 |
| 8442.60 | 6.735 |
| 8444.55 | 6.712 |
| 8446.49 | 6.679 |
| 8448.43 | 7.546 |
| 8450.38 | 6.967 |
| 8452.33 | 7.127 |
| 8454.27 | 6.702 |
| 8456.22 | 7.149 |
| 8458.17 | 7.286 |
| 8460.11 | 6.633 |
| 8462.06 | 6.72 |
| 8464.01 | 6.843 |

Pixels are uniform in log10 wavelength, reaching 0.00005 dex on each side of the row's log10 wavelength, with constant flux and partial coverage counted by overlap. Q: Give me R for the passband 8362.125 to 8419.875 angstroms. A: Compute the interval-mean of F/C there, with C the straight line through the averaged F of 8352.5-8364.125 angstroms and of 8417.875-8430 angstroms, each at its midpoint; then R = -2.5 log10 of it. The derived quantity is 0.02 mag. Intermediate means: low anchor 7.45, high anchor 6.82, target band 7.01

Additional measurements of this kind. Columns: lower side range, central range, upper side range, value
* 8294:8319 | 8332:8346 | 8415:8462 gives 0.06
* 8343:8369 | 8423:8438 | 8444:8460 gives 0.03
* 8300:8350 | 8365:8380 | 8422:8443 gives -0.04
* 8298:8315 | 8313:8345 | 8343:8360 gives 0.02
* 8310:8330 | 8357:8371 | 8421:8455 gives -0.03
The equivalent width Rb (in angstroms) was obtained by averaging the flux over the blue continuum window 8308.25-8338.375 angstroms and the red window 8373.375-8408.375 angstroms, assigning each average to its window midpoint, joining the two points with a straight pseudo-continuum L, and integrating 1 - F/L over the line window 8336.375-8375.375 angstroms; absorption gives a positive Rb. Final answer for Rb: -0.8 angstroms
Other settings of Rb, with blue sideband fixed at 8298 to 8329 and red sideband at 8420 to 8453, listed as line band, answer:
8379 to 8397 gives 0.3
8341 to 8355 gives 0.2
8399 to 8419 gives -0.4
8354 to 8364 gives -0.4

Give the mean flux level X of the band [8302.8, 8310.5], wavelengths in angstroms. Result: 6.91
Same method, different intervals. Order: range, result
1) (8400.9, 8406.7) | 6.96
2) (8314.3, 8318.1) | 7.53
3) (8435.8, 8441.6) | 6.63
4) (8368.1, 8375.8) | 7.23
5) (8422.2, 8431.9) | 7.06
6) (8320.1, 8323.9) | 7.12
